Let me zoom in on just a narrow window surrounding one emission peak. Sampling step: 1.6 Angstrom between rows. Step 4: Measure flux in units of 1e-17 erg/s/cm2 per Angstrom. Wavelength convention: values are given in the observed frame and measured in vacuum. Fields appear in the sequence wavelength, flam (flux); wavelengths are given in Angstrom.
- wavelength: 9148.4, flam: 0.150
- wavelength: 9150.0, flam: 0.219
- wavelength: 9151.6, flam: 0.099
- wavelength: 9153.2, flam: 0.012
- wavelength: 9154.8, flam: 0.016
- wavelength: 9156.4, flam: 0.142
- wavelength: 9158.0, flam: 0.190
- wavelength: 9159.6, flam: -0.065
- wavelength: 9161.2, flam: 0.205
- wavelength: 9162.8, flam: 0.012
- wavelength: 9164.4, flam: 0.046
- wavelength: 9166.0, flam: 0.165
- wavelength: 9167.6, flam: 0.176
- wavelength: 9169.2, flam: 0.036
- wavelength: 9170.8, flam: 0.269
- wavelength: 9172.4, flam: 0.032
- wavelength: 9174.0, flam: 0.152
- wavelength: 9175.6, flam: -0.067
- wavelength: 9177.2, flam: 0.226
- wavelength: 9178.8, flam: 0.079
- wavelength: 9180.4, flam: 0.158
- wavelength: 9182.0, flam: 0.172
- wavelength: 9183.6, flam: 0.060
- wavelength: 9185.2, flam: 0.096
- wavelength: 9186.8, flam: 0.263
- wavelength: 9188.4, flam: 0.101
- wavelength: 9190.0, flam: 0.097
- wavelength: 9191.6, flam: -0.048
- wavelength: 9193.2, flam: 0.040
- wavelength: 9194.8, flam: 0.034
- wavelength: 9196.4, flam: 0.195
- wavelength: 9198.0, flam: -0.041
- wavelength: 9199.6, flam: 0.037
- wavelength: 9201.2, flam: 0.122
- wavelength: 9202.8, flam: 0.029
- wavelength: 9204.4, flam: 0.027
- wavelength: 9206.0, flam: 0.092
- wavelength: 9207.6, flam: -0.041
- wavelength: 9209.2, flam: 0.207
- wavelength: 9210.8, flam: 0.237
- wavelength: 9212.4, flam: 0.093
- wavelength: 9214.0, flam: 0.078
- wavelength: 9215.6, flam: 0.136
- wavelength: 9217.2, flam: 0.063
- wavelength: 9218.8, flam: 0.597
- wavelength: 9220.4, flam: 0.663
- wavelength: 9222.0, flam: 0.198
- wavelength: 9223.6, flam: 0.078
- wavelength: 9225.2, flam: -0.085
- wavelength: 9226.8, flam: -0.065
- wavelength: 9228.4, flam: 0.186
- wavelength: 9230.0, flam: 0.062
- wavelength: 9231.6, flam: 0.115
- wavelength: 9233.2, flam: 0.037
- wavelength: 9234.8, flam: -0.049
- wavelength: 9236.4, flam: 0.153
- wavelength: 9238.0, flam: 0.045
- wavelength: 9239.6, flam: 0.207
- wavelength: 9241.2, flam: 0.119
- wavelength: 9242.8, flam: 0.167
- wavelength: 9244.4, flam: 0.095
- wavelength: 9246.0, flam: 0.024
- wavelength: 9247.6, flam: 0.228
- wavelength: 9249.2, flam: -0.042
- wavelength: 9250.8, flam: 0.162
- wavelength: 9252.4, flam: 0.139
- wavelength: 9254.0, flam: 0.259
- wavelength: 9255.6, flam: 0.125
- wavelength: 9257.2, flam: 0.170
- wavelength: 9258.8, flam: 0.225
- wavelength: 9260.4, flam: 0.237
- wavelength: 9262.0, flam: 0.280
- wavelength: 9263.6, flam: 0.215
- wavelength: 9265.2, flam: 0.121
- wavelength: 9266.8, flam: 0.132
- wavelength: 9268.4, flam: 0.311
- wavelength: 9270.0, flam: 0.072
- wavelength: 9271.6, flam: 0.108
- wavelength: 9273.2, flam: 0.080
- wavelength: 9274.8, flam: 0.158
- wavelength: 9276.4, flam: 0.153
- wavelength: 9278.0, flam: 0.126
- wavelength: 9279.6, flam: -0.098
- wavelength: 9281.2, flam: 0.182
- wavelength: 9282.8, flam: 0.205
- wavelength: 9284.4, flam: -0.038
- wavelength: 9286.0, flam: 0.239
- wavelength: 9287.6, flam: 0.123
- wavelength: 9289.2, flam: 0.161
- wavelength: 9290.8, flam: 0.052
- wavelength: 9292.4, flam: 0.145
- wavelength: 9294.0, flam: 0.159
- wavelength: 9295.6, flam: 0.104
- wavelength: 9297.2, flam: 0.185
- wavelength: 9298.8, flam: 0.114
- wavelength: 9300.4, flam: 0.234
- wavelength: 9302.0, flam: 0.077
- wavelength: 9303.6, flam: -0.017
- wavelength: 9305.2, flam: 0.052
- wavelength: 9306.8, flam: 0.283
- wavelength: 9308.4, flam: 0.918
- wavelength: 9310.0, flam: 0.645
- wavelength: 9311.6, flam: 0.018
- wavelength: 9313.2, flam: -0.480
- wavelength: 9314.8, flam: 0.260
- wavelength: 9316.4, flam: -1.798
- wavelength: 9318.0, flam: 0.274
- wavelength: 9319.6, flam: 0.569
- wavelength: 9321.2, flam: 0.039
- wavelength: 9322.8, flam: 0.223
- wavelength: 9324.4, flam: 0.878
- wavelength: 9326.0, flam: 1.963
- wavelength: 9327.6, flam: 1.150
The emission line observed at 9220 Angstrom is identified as Hgamma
